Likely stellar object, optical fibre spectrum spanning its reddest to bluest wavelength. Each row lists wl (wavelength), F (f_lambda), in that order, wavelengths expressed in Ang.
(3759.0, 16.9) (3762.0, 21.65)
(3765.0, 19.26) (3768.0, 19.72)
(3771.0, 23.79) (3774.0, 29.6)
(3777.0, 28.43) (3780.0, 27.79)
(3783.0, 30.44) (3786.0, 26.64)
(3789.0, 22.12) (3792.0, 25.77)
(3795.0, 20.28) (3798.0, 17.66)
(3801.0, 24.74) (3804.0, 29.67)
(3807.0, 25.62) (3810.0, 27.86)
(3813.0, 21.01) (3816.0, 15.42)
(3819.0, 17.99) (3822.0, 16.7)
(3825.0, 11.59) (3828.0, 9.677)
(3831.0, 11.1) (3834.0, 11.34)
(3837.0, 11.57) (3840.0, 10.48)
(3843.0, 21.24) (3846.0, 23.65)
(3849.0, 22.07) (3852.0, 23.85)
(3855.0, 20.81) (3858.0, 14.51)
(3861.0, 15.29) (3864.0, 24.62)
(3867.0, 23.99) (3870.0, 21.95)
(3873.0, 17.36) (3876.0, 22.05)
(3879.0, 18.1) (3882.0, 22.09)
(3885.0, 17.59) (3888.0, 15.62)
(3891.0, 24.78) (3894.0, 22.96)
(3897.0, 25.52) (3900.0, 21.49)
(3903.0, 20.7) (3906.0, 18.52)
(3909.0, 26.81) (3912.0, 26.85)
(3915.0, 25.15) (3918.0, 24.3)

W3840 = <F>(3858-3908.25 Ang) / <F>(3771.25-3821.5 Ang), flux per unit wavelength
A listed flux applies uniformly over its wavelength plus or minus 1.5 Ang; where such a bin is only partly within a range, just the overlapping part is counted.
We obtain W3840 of 0.9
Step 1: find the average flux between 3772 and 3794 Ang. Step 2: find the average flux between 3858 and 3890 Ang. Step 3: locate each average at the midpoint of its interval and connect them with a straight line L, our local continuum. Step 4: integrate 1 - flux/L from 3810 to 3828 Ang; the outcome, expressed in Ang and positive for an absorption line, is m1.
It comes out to 5.4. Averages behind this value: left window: 27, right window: 19.7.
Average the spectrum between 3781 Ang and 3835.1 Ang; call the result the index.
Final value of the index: 20.4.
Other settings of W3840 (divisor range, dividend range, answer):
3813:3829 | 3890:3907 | 1.49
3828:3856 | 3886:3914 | 1.34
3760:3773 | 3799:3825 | 1.02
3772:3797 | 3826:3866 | 0.65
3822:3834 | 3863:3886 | 1.81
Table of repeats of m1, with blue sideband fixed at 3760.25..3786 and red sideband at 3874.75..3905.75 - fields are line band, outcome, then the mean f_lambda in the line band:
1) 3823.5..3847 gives 9.49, 13.6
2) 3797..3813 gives -0.66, 25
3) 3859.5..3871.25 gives 0.21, 21.5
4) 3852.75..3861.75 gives 1.86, 17.6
